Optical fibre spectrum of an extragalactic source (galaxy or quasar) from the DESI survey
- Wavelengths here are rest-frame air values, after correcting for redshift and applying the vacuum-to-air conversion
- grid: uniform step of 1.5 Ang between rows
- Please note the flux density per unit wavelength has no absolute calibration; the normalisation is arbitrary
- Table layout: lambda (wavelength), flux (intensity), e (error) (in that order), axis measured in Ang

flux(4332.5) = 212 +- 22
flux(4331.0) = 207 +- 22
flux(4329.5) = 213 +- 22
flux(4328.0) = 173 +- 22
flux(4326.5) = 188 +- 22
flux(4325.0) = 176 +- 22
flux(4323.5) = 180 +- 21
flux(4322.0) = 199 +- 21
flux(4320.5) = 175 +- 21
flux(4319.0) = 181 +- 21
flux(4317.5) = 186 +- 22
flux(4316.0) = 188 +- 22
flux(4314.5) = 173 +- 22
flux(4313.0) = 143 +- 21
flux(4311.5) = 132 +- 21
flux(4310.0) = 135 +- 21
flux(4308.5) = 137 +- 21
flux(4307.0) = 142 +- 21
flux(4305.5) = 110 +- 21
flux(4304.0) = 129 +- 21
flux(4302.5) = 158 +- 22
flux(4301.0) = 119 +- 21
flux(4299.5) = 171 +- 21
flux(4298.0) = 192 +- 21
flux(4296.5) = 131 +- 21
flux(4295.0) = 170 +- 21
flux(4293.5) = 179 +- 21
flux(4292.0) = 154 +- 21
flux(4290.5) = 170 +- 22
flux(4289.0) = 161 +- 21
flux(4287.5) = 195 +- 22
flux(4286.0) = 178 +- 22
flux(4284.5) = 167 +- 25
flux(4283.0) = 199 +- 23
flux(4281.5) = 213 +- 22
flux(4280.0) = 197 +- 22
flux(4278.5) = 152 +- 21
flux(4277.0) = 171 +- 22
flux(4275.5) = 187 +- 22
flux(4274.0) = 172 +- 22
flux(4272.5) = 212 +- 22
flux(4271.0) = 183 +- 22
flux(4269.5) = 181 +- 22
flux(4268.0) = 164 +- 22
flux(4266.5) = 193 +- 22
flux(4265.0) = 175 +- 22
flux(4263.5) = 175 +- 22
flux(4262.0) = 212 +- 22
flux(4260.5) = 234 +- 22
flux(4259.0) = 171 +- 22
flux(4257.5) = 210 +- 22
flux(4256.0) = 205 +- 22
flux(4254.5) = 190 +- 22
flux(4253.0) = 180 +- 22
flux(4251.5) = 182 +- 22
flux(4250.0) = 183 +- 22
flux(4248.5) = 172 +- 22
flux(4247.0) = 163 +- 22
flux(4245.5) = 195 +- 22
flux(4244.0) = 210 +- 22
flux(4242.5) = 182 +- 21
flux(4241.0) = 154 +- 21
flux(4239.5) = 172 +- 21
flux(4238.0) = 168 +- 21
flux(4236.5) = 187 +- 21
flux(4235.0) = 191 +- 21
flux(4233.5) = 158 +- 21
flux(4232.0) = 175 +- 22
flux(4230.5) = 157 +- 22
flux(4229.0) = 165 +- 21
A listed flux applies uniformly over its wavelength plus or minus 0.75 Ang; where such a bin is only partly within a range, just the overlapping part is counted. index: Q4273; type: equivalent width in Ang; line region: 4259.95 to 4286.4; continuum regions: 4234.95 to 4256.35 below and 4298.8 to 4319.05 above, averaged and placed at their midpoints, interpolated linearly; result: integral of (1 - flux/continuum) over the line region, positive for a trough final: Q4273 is -3.0 Ang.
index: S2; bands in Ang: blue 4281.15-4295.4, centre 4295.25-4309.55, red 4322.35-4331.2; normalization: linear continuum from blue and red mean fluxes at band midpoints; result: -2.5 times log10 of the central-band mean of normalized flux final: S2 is 0.25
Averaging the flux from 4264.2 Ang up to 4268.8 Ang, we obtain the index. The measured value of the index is 177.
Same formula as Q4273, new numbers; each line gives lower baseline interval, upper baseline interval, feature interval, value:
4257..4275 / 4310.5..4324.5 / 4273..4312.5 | 4.1 Ang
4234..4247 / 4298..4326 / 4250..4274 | -2.2 Ang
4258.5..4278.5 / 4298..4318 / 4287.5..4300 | -0.4 Ang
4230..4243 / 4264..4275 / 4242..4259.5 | -1.1 Ang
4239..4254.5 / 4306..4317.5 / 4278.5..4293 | -1.5 Ang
